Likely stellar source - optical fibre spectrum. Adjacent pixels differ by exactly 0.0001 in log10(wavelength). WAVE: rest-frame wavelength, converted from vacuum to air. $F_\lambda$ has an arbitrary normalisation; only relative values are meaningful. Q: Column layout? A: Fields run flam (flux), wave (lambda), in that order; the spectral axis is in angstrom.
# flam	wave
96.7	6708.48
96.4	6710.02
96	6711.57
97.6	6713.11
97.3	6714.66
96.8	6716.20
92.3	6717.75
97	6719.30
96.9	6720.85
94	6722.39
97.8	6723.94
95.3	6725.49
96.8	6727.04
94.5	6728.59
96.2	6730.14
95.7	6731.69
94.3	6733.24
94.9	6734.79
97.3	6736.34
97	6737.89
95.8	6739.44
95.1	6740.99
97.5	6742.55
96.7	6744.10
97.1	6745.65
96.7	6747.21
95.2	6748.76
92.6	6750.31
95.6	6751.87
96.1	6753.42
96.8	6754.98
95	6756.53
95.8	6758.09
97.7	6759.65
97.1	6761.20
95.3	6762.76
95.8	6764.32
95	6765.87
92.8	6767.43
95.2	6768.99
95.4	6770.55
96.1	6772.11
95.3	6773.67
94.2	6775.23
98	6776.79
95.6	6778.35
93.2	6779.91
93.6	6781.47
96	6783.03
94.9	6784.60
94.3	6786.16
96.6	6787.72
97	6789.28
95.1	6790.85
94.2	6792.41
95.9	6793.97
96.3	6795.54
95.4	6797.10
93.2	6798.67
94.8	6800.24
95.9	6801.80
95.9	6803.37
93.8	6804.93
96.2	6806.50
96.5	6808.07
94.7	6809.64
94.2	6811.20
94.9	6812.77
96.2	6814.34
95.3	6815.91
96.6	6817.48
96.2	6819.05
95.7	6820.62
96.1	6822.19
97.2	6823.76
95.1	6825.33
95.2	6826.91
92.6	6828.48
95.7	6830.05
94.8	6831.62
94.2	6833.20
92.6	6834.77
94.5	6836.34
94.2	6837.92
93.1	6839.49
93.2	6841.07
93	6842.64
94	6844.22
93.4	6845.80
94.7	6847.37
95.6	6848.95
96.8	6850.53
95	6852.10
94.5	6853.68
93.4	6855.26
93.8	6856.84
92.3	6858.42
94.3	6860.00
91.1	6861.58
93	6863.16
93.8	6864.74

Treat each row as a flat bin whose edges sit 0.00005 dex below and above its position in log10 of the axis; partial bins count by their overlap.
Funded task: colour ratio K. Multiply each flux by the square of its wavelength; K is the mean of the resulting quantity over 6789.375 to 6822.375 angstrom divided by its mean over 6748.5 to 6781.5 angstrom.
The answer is 1.0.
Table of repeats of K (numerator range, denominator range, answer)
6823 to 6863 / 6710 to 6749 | 1.01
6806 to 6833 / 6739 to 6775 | 1.02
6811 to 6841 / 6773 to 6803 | 1.01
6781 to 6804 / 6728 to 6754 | 1.01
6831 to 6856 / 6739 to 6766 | 1.01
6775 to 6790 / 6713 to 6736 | 1.01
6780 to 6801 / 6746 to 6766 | 1.00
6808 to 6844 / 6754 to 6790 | 1.01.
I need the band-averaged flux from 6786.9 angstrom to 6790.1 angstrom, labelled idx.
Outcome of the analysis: 96.7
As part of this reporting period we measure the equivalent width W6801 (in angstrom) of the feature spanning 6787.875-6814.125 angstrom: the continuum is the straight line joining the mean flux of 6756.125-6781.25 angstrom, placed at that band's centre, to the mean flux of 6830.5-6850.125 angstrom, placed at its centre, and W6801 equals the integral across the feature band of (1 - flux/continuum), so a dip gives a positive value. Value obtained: -0.1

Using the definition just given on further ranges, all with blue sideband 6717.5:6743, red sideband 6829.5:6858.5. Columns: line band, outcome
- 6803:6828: -0.26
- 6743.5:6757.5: -0.03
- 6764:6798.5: -0.05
